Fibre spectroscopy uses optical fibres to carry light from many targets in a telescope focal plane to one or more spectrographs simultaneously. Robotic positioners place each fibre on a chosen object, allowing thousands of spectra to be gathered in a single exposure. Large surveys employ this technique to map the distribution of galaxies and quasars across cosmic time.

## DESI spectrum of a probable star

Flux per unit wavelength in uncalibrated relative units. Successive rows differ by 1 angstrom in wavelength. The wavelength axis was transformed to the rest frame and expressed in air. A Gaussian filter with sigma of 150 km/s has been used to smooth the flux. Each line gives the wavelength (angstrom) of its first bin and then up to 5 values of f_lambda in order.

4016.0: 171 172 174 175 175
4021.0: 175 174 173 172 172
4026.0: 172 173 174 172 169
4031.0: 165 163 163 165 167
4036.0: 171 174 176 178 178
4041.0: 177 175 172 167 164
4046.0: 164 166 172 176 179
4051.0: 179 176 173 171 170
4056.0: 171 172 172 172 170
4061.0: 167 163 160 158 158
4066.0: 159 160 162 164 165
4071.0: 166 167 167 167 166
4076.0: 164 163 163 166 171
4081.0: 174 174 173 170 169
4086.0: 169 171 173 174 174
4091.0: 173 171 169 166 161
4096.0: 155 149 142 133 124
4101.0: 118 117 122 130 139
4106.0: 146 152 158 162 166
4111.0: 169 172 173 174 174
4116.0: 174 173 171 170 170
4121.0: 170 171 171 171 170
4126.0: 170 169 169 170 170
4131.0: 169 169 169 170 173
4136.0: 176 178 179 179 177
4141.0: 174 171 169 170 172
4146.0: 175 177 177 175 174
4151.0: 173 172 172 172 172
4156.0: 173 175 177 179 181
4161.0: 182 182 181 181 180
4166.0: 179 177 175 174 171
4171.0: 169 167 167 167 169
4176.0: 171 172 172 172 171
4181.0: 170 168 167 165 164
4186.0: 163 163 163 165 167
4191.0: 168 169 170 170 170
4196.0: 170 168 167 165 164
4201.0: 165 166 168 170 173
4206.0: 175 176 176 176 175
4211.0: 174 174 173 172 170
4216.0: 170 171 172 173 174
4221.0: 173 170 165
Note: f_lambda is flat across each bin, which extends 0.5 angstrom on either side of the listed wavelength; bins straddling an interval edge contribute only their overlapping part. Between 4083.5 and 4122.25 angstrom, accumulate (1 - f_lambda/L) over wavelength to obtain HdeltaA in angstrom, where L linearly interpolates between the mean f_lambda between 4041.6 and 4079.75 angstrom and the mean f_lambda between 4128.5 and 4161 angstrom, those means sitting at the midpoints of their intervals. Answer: 2.60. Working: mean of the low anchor 168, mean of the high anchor 174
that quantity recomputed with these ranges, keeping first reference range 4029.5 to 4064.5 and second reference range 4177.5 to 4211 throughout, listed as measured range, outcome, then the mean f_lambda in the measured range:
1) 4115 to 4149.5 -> -0.6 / 172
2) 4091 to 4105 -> 2.1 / 144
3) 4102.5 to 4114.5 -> 1.0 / 155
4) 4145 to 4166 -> -0.9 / 176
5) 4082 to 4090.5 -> -0.1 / 172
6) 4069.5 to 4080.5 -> 0.3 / 166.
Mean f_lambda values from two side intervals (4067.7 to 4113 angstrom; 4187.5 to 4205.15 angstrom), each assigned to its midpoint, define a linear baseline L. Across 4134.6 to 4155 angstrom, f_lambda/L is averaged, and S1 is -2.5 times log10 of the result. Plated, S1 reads -0.07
